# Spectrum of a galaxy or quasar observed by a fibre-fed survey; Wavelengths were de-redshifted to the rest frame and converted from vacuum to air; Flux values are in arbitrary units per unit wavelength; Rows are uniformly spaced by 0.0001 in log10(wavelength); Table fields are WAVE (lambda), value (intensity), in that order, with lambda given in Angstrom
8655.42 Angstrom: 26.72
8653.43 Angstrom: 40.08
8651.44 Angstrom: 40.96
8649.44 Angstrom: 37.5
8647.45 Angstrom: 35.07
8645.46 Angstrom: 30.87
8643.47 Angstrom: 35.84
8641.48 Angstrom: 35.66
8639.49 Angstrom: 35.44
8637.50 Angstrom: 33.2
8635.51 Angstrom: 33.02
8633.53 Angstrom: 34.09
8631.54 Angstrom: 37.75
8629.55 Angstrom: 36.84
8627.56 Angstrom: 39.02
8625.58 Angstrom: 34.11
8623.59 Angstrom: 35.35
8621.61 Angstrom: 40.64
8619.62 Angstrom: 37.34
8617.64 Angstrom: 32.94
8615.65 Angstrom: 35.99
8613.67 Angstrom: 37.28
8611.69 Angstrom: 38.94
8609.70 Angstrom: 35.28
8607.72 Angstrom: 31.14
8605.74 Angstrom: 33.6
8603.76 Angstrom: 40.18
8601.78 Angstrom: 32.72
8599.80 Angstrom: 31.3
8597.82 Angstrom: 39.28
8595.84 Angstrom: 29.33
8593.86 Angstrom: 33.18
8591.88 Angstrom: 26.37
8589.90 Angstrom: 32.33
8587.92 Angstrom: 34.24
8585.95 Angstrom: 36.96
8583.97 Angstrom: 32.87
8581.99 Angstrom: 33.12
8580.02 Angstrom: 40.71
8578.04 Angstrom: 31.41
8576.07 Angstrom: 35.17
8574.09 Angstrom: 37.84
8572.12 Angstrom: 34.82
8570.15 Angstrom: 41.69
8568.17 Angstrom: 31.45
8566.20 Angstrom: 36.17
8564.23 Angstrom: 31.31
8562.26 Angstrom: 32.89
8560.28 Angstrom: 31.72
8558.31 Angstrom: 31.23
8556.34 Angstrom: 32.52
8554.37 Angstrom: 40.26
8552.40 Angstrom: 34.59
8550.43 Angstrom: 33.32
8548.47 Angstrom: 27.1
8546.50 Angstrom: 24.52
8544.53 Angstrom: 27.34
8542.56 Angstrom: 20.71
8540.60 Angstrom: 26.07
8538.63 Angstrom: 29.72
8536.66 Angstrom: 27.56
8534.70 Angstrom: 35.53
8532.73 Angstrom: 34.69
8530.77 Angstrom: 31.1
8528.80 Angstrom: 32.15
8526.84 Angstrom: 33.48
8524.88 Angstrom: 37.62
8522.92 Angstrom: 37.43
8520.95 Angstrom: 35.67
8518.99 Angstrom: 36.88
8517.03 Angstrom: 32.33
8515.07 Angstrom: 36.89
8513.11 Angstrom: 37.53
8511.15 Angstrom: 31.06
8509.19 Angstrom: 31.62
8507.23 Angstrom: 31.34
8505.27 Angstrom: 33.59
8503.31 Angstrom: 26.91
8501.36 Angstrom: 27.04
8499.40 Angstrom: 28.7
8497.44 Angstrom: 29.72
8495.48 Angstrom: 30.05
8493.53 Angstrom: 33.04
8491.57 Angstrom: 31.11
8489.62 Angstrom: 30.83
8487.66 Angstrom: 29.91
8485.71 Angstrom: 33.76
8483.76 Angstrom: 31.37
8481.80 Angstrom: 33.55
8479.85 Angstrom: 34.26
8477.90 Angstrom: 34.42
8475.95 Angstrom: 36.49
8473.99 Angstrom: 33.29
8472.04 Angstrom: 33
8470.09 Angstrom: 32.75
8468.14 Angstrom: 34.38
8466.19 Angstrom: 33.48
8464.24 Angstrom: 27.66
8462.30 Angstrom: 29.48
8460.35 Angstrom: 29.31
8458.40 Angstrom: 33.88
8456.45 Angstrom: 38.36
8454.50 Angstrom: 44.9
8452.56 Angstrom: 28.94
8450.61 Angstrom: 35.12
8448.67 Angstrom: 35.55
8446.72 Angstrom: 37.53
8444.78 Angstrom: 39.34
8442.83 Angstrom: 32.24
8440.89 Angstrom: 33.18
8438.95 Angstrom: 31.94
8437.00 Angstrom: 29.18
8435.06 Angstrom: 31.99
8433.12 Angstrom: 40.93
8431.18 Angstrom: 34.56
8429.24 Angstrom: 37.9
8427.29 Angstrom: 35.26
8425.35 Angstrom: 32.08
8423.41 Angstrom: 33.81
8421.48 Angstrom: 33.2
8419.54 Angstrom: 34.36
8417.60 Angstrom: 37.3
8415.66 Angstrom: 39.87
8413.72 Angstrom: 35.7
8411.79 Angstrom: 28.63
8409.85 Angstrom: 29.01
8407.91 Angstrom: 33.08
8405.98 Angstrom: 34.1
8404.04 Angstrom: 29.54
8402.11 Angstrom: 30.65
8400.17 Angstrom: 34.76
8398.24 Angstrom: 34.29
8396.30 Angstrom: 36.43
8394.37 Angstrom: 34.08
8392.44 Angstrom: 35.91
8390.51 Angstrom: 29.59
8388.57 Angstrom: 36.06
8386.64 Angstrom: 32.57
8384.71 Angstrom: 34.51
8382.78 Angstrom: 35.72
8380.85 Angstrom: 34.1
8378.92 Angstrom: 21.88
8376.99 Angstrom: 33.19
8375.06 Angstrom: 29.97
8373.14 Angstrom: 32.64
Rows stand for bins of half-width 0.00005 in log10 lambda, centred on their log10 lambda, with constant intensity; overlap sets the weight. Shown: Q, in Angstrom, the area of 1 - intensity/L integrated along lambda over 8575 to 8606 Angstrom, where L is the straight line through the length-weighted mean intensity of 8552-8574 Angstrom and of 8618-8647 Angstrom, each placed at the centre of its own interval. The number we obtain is 0.91 Angstrom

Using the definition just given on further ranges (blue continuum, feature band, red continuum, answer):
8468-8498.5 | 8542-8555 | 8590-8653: 1.6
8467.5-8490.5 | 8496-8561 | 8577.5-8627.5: 4.0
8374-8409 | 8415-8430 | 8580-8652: -1.0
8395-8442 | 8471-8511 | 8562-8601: 2.7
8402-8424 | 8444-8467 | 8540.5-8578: -0.9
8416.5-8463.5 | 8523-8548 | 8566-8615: 3.2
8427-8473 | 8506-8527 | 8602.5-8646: 0.0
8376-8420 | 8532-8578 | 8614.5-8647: 3.6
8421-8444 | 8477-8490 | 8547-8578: 0.5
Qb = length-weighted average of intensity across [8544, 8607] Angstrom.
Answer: 33.5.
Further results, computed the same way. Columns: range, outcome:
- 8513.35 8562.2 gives 32.2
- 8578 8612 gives 34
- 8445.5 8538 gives 33.1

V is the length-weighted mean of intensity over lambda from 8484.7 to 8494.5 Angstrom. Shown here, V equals 31.7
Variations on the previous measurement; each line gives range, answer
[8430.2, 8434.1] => 37.8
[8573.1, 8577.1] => 36.5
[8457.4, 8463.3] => 30.9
